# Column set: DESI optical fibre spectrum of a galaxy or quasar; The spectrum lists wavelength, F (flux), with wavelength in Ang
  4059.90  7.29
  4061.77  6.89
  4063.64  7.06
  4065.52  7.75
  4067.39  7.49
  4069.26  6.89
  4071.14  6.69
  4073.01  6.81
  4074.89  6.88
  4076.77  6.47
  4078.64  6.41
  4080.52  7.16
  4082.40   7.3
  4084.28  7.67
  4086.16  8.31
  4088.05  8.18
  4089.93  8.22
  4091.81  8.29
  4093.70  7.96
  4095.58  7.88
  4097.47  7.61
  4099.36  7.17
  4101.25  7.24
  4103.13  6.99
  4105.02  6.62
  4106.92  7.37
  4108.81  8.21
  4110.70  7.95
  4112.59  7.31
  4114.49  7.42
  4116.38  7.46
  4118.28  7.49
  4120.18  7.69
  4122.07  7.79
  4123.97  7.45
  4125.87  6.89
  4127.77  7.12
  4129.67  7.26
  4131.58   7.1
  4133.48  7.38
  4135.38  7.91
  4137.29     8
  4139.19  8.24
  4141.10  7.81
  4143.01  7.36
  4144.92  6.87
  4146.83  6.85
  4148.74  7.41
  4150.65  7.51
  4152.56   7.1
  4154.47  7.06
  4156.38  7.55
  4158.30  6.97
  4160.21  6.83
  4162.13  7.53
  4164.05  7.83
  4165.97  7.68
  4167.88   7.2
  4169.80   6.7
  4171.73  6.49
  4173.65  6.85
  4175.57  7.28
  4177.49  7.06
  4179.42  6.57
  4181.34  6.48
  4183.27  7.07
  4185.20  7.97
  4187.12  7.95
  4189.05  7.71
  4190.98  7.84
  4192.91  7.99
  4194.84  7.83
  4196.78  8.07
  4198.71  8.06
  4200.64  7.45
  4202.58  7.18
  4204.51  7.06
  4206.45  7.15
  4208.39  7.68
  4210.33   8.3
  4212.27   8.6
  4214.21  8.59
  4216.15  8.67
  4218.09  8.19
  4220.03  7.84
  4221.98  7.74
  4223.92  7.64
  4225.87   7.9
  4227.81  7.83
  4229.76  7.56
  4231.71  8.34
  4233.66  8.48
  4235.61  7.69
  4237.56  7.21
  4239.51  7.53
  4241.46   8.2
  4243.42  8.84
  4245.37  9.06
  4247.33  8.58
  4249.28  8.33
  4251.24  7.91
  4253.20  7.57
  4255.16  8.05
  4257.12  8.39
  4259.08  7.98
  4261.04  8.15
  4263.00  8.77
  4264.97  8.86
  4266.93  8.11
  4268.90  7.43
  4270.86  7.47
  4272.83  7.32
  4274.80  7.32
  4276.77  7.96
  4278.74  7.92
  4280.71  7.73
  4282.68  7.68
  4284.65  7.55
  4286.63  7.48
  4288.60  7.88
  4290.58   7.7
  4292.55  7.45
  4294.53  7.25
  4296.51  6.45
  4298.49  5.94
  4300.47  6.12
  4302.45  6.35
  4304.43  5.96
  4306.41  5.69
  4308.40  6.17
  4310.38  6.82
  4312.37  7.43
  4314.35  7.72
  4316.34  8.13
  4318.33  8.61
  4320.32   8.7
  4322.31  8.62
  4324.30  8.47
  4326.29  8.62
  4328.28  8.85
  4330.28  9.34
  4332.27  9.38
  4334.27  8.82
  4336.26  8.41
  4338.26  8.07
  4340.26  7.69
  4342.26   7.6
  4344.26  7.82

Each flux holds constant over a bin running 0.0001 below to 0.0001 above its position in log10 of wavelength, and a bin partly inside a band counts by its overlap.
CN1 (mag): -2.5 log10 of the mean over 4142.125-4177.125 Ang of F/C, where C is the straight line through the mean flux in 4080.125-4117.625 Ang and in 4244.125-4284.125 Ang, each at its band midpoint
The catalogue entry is 0.087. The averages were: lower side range 7.62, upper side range 8.03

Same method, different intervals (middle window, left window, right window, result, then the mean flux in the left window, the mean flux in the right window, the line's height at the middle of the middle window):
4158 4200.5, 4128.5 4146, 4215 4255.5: 0.06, 7.53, 8.06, 7.76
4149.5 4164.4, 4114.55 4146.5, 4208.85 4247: 0.05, 7.47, 8.12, 7.65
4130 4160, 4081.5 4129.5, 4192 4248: 0.05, 7.58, 7.97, 7.71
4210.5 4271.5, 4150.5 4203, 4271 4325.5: -0.11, 7.35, 7.36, 7.35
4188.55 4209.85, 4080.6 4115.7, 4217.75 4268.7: 0.04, 7.64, 8.09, 7.96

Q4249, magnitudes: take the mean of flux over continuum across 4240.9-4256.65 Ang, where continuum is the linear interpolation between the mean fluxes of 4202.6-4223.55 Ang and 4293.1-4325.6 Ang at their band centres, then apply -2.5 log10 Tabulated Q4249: -0.09 mag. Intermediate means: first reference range 7.94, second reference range 7.17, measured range 8.32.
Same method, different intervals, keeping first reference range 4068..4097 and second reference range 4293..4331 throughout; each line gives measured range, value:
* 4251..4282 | -0.07 mag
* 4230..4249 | -0.11 mag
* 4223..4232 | -0.06 mag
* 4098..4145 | -0.01 mag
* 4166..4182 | 0.08 mag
